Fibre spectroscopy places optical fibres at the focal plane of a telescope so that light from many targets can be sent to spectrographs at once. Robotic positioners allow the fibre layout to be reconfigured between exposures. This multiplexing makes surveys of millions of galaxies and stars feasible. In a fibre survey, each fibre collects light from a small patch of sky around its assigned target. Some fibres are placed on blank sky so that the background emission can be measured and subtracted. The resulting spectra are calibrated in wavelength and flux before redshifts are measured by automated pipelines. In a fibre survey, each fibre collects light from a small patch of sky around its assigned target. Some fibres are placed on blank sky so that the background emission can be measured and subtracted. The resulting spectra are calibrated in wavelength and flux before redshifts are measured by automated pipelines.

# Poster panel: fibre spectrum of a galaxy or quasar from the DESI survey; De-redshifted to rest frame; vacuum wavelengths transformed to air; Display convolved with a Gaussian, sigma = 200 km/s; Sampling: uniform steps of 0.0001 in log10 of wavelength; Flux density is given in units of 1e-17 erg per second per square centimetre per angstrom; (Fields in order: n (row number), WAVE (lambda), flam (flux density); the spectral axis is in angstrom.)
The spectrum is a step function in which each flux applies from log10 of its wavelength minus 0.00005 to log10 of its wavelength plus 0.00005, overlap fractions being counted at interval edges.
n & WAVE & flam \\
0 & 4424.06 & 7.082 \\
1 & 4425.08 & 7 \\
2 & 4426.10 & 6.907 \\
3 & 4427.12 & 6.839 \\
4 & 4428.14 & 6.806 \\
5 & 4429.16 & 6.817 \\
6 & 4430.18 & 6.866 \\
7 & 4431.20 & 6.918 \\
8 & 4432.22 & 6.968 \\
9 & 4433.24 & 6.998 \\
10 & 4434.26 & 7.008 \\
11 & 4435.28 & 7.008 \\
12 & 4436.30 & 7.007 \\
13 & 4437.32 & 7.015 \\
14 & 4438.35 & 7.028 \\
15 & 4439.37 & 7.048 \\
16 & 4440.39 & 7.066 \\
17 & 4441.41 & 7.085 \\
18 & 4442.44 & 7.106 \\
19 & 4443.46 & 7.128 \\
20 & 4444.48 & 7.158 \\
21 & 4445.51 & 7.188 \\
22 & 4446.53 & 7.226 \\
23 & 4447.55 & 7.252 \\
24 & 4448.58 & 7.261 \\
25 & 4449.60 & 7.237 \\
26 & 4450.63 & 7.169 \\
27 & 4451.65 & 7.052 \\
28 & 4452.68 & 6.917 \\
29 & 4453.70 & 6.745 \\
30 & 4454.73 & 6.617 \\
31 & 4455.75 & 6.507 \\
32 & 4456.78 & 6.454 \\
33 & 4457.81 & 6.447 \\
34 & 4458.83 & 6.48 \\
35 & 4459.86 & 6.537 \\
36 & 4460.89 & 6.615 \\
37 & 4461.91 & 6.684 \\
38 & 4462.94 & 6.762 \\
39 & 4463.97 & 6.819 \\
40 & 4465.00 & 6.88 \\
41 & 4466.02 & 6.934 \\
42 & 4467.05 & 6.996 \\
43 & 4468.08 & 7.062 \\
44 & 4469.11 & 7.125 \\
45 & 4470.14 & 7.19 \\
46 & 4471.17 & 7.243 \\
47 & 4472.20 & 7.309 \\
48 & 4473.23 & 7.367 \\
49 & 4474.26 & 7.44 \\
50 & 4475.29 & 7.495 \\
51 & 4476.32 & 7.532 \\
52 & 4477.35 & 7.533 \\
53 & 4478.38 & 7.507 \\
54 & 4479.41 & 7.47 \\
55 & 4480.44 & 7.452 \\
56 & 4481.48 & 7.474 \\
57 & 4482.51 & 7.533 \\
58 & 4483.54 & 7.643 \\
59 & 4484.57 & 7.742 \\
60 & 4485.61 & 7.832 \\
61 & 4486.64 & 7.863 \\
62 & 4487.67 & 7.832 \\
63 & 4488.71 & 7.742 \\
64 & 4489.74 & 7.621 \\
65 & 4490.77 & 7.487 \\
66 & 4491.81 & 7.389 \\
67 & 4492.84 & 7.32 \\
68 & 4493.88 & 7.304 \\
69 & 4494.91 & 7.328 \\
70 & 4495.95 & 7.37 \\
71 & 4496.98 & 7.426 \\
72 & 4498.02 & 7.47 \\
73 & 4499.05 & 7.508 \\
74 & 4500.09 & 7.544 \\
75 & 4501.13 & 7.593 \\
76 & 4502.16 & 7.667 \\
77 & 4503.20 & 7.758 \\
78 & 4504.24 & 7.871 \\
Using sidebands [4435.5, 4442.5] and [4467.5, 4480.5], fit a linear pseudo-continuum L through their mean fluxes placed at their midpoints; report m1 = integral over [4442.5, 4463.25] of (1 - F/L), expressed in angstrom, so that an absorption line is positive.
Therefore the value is 0.83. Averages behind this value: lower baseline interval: 7.04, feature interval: 6.88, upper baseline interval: 7.36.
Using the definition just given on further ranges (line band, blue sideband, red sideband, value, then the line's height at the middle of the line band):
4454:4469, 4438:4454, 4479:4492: 1.24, 7.31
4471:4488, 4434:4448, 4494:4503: -0.43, 7.36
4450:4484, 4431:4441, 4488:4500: 0.91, 7.25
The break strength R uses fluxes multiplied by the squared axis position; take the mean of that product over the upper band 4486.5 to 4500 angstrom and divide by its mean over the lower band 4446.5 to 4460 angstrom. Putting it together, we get 1.1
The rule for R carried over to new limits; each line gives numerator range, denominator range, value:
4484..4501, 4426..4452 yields 1.10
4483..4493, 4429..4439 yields 1.13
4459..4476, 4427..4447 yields 1.01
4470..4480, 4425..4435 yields 1.10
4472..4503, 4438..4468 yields 1.11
